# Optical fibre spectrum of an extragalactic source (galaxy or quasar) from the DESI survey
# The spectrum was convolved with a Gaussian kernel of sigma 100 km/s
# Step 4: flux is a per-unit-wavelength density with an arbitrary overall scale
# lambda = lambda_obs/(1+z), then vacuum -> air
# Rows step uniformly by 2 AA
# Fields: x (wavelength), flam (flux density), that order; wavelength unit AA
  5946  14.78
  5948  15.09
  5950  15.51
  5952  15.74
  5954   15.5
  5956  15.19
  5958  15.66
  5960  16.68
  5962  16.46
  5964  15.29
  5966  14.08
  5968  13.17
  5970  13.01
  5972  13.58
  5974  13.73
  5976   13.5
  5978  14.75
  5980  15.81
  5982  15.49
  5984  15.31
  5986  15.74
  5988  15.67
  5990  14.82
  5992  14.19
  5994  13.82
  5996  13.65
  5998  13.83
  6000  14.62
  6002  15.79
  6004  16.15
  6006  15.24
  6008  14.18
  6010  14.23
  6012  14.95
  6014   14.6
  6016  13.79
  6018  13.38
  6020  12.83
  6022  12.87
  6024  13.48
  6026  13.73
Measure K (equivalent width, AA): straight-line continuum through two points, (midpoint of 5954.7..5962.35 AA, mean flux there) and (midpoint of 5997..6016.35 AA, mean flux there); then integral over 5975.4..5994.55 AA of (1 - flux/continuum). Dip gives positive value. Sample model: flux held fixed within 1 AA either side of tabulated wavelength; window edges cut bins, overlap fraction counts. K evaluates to 0.4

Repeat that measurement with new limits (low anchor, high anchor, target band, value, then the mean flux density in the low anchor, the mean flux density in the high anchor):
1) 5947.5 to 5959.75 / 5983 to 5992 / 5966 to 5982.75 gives 1.4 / 15.5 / 15.3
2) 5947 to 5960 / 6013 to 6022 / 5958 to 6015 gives -0.9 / 15.5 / 13.6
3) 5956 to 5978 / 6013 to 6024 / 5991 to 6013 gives -1.2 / 14.6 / 13.5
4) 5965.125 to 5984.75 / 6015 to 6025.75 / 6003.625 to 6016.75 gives -1.1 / 14.2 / 13.3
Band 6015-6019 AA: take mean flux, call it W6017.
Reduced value 13.6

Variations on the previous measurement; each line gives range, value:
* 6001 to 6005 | 16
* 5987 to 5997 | 14.4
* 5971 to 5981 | 14.3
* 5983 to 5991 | 15.4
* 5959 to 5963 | 16.6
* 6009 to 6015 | 14.6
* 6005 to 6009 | 14.7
